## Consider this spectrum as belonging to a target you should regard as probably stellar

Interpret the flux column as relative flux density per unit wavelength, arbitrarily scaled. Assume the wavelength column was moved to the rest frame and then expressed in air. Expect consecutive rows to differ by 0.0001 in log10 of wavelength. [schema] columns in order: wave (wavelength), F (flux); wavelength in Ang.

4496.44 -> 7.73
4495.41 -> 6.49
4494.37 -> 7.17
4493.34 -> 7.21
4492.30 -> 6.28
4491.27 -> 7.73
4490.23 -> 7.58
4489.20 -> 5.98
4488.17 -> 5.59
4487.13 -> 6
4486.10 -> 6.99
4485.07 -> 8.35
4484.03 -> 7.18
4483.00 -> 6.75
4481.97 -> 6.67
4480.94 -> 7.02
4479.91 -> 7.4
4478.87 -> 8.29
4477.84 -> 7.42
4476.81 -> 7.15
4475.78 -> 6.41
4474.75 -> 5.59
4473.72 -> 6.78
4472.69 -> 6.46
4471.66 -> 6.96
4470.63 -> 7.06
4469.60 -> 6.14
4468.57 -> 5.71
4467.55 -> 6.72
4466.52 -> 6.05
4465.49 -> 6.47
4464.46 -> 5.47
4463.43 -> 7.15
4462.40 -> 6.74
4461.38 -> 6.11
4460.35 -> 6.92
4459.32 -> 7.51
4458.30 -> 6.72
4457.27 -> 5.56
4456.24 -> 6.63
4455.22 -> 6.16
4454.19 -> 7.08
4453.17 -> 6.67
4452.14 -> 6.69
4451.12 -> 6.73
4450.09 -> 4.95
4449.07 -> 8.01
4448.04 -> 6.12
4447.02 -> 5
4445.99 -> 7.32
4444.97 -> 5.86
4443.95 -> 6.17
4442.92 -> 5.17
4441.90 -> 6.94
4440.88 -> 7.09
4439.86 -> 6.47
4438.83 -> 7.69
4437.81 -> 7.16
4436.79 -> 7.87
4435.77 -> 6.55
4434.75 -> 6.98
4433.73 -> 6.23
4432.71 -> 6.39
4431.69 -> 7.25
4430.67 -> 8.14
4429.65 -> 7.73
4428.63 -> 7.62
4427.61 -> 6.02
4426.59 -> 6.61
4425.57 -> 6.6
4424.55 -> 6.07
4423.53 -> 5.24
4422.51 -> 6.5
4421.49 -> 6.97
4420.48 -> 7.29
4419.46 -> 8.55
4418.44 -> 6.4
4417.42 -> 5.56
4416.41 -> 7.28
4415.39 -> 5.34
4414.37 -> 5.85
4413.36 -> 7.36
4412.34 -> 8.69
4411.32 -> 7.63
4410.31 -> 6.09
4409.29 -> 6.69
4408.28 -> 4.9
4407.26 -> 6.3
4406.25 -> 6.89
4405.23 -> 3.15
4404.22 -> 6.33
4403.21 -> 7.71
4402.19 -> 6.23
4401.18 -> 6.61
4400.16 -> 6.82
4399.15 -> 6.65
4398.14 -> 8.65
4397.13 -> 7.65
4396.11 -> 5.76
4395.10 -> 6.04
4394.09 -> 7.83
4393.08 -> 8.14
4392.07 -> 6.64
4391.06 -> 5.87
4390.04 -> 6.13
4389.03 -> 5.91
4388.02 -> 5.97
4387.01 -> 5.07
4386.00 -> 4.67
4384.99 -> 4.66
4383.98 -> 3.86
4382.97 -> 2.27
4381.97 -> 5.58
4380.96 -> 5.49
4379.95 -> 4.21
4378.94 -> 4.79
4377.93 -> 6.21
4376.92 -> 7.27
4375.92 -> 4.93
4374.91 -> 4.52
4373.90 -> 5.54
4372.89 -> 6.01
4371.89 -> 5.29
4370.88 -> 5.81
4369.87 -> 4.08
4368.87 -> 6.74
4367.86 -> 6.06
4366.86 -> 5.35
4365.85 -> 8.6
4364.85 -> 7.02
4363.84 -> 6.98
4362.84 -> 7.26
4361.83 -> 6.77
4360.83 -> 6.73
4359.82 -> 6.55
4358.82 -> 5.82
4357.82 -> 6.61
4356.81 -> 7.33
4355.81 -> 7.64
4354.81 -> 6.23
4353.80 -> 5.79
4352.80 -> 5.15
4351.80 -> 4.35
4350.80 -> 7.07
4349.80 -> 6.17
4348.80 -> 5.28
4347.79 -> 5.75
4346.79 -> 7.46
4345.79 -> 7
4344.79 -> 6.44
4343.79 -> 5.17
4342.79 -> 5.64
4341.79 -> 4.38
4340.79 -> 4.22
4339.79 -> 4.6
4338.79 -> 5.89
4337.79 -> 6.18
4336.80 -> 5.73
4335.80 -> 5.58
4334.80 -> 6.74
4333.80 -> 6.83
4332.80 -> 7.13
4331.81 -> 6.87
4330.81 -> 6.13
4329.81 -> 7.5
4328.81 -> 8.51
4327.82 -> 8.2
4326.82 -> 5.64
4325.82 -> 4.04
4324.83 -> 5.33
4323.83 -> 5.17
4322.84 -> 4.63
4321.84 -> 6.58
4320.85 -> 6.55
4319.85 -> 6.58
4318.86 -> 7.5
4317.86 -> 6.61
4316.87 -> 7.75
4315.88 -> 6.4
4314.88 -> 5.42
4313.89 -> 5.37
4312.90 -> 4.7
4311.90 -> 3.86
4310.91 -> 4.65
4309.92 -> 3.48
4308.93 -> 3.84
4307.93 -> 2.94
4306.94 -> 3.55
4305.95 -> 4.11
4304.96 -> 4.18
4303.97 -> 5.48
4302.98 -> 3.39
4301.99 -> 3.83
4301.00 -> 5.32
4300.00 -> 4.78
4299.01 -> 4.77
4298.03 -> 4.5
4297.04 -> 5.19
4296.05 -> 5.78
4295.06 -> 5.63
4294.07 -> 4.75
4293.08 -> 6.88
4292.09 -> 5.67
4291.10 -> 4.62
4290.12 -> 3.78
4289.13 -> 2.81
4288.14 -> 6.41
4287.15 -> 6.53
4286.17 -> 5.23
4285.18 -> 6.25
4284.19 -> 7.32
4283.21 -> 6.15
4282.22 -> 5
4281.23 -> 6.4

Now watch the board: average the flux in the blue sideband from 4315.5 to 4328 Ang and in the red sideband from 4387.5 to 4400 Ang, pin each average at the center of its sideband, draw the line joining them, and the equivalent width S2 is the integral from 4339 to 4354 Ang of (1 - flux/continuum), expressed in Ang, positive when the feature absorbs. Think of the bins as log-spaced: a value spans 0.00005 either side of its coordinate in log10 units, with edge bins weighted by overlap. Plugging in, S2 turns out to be 1.8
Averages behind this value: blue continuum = 6.18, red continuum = 6.77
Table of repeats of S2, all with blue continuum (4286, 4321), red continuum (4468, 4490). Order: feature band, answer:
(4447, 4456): 0.1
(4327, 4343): -2.7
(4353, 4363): -1.8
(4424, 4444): -1.6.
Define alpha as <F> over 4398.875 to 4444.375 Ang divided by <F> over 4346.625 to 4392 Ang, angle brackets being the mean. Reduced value 1.14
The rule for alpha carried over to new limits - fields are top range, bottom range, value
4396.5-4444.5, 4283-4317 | 1.35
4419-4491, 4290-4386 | 1.19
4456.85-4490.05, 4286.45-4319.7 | 1.33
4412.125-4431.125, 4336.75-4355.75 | 1.18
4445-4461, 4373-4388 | 1.30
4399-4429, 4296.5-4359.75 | 1.15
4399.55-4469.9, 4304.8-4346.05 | 1.16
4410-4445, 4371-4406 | 1.16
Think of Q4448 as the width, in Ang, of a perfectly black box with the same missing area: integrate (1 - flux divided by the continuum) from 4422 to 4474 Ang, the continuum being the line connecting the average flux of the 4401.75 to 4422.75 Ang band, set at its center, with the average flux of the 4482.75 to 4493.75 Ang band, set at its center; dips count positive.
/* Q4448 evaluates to 0.9 Ang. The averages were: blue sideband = 6.56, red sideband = 6.87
